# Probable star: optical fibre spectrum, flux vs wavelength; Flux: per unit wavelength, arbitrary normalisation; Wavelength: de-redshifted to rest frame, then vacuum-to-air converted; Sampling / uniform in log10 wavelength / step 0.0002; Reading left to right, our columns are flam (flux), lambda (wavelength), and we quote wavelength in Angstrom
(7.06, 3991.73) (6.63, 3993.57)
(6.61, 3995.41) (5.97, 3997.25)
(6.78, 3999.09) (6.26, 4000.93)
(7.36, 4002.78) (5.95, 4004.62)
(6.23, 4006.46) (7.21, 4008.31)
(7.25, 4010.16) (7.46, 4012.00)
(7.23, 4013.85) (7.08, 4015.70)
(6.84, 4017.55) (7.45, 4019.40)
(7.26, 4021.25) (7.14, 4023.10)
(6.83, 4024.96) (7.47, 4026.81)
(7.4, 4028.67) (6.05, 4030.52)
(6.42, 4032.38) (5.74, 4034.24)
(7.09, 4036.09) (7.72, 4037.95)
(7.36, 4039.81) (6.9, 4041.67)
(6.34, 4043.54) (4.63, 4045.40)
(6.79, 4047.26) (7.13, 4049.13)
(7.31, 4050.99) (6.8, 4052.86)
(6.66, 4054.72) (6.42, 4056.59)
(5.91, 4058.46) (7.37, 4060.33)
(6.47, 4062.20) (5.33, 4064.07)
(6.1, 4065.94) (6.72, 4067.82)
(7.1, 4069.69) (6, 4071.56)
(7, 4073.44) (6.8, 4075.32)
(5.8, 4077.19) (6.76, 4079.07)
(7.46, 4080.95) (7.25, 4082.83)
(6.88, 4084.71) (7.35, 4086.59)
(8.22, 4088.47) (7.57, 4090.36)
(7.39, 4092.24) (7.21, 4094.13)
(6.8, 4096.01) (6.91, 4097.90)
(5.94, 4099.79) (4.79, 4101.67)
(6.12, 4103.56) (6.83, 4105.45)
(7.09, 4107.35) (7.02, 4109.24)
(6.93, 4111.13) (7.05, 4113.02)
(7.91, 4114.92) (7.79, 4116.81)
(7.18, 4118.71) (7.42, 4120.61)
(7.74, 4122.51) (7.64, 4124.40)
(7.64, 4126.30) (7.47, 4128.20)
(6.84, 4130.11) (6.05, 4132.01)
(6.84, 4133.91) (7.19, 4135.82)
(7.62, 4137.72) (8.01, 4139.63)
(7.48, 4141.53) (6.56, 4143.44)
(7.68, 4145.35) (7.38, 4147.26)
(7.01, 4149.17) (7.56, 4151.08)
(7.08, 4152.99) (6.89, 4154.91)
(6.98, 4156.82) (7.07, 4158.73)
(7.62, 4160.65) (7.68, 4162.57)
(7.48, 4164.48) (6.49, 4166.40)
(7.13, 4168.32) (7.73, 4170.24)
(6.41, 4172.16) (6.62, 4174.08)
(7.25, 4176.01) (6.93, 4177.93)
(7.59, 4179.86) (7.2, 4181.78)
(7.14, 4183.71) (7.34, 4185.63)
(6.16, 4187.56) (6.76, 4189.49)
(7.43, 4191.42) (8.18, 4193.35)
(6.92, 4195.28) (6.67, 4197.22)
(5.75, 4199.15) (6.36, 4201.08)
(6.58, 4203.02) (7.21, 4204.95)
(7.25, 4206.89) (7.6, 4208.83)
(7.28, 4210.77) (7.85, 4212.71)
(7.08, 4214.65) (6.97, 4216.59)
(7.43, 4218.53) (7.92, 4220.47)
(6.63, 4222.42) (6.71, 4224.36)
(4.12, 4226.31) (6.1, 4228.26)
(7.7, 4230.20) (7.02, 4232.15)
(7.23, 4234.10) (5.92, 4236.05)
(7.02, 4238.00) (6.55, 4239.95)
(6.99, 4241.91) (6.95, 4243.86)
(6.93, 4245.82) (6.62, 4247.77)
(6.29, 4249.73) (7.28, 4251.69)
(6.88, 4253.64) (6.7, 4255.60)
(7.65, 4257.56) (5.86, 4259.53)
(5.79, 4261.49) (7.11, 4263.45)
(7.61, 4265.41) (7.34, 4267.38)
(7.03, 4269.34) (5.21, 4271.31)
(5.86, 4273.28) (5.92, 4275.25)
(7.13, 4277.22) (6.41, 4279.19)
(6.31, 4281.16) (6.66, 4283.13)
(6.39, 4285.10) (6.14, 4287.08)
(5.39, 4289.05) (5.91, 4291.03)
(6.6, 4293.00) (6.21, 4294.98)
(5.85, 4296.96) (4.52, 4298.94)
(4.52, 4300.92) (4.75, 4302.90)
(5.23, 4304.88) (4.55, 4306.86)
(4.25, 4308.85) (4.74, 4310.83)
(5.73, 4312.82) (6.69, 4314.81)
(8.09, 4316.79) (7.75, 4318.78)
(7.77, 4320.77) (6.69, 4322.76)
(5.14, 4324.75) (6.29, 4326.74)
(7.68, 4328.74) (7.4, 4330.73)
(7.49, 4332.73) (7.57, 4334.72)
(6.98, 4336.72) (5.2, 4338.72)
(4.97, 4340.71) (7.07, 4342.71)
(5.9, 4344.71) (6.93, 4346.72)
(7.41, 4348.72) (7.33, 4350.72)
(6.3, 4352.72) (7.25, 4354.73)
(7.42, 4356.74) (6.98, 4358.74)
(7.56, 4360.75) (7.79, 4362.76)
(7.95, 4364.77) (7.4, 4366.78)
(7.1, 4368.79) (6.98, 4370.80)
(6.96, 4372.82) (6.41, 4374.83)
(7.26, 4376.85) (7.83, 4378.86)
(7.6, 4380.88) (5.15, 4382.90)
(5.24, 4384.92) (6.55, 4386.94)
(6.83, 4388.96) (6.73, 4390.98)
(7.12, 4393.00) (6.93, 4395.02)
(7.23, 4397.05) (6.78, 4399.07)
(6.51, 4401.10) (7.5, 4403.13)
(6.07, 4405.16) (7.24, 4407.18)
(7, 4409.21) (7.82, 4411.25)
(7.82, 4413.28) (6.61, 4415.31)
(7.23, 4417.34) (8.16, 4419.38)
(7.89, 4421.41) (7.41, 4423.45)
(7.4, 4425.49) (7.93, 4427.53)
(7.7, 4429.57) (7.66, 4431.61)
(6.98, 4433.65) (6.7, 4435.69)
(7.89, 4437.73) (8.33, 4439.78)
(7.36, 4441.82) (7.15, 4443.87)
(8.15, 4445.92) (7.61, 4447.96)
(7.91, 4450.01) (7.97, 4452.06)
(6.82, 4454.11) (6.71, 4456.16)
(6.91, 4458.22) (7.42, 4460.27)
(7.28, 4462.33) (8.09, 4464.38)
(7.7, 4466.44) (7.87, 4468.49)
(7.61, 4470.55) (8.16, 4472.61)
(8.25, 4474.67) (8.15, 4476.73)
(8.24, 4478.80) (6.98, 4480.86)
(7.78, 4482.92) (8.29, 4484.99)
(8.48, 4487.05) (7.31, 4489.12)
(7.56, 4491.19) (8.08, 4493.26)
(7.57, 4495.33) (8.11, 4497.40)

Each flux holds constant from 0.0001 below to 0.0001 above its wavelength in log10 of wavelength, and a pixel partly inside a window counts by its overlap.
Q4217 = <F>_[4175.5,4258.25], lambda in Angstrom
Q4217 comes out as 6.93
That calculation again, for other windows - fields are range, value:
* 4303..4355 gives 6.44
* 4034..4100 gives 6.78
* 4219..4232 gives 6.6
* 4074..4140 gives 7.06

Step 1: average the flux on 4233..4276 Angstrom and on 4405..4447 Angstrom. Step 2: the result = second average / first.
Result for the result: 1.12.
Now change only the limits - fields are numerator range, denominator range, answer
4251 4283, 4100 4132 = 0.94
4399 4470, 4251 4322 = 1.20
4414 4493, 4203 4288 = 1.13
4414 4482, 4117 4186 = 1.05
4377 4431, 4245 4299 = 1.10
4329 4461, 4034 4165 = 1.02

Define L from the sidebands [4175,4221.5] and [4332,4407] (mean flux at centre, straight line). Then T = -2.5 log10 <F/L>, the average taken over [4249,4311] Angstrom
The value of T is 0.154 mag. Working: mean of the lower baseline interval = 7.12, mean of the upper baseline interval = 6.88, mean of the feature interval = 6.08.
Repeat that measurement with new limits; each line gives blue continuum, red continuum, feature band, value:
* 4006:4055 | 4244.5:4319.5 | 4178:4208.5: -0.09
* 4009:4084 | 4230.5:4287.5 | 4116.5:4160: -0.08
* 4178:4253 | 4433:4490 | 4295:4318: 0.31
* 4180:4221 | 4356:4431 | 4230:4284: 0.07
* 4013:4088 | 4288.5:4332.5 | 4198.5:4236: -0.10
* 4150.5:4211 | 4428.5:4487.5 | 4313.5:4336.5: 0.04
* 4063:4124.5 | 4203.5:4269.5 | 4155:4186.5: -0.04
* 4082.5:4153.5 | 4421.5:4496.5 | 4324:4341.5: 0.14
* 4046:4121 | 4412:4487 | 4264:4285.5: 0.11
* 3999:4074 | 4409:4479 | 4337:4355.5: 0.14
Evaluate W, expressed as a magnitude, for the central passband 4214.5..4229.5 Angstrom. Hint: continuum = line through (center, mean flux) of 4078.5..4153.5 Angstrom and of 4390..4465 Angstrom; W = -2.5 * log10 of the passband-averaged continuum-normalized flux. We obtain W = 0.09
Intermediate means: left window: 7.14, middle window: 6.62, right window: 7.35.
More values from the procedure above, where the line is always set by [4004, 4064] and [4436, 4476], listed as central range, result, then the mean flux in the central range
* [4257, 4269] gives 0.06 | 6.87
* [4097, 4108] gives 0.11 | 6.25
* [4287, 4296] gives 0.21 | 6.04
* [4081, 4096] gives -0.07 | 7.38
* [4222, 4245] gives 0.10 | 6.58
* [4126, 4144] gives -0.03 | 7.17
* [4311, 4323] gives 0.06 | 6.98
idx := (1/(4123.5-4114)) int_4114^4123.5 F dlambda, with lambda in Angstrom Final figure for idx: 7.61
